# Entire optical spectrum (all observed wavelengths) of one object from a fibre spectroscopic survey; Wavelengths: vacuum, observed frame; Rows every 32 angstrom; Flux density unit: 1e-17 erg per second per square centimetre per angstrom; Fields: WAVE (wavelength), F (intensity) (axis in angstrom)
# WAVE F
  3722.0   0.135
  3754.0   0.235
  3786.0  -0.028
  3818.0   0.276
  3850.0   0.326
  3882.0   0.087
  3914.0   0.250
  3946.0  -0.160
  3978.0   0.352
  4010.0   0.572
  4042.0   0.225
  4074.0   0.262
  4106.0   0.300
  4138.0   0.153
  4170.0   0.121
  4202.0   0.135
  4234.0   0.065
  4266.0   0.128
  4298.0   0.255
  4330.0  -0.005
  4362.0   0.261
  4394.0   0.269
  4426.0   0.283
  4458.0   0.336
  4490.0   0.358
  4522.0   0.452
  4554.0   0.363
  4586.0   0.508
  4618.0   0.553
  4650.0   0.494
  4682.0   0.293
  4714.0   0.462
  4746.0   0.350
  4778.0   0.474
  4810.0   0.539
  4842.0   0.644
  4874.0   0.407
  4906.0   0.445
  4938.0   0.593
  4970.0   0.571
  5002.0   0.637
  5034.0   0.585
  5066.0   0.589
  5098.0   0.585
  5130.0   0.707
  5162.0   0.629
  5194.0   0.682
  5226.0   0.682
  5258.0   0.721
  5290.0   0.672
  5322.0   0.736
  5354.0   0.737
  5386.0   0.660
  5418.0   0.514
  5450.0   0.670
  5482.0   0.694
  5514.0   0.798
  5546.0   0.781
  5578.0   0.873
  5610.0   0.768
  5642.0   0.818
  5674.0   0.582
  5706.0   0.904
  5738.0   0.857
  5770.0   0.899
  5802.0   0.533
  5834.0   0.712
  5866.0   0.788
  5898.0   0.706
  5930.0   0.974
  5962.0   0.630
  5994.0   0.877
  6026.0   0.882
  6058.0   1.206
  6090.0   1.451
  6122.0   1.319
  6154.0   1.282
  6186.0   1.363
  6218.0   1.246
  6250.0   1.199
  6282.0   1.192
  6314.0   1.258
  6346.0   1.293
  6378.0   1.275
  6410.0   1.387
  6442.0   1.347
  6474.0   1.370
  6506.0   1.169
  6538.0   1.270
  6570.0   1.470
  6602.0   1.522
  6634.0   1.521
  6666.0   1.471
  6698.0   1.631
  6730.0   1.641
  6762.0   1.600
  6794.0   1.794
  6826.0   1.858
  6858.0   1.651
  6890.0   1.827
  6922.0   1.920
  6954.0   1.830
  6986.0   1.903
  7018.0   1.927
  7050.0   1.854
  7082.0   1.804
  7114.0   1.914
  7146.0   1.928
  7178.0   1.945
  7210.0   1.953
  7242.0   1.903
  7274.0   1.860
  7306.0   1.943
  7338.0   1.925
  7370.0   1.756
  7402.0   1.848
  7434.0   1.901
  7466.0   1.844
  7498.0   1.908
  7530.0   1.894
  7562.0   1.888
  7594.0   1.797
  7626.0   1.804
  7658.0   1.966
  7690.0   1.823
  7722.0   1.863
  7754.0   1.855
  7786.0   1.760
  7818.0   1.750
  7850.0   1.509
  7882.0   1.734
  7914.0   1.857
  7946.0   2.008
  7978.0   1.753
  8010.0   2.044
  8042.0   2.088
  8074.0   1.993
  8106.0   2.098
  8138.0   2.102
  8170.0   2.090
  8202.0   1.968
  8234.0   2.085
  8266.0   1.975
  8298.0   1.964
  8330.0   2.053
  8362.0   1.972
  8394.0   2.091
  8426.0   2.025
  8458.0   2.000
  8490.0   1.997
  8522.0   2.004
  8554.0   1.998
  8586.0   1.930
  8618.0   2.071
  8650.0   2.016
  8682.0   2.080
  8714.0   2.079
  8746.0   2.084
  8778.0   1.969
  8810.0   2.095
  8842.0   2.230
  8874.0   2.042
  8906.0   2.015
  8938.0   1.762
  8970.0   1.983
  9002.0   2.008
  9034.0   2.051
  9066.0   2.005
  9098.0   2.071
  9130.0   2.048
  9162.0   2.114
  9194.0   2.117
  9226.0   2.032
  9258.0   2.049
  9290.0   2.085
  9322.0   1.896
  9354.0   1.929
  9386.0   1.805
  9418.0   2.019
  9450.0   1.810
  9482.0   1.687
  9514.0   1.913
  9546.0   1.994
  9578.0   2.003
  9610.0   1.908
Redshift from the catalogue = 0.516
